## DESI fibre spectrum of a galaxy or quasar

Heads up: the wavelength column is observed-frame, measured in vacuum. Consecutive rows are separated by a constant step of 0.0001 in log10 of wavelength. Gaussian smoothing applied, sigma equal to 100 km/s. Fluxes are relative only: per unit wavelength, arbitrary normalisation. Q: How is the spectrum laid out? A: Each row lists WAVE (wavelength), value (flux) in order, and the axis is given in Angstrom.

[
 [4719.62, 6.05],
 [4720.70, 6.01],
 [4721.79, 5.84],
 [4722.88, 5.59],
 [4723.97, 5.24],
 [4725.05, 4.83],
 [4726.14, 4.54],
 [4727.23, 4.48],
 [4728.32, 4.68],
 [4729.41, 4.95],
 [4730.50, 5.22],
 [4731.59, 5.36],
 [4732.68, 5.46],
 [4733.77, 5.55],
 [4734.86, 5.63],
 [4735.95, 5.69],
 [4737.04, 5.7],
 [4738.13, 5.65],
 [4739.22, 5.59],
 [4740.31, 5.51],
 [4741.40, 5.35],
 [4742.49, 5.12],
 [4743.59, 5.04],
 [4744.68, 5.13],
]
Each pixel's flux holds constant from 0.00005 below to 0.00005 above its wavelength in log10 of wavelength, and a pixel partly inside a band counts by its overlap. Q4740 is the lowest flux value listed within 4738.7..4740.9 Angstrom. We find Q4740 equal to 5.51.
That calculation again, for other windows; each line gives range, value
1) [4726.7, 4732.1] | 4.48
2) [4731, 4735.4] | 5.36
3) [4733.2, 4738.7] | 5.55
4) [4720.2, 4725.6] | 4.83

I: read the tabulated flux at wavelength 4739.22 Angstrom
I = 5.59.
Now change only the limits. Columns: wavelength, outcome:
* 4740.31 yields 5.51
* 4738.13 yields 5.65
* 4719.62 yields 6.05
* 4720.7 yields 6.01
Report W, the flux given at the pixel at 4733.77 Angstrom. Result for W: 5.55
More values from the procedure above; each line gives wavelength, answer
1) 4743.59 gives 5.04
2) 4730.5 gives 5.22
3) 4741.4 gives 5.35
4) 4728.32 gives 4.68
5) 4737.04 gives 5.7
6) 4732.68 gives 5.46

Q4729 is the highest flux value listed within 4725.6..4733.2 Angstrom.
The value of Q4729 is 5.46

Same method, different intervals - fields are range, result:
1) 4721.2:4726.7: 5.84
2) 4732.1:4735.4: 5.63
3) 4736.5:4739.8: 5.7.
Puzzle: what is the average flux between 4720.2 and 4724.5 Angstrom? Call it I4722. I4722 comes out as 5.66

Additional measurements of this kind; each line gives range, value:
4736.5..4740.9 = 5.62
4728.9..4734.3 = 5.31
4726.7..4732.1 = 4.93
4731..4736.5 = 5.54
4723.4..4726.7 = 4.88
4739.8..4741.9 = 5.43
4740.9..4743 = 5.24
